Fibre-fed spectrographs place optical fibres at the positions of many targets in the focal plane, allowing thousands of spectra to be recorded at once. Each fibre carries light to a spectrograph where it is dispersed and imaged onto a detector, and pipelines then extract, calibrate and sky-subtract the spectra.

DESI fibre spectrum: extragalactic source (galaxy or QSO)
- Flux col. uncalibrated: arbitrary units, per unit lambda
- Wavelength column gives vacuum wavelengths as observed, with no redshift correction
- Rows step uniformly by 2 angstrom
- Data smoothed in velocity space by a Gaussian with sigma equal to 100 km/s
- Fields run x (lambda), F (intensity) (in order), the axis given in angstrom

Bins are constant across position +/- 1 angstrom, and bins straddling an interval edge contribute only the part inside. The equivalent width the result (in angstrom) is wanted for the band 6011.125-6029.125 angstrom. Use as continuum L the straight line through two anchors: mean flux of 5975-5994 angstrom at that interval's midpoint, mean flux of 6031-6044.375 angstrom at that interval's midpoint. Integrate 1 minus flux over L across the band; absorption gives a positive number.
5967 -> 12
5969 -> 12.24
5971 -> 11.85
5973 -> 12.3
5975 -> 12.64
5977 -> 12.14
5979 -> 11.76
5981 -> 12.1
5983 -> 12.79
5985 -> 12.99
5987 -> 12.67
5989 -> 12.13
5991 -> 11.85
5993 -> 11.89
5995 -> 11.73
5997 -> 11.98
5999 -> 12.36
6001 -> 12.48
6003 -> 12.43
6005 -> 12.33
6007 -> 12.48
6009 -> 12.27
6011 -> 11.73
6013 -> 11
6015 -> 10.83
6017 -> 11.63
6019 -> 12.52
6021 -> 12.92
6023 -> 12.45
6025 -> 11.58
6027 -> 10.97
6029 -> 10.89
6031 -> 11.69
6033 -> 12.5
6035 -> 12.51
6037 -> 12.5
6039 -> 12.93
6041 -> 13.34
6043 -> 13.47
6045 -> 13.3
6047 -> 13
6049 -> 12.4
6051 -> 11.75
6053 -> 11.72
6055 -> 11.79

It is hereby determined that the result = 1.3 angstrom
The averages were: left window 12.3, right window 12.8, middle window 11.7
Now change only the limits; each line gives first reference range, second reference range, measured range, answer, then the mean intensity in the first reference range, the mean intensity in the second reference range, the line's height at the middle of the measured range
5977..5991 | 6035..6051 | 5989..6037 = 2.4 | 12.3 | 12.9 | 12.6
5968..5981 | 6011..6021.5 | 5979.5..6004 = -0.6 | 12.2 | 11.7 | 12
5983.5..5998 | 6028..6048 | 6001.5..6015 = 0.4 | 12.2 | 12.6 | 12.4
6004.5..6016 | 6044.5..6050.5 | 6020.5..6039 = 0.4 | 11.7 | 12.8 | 12.3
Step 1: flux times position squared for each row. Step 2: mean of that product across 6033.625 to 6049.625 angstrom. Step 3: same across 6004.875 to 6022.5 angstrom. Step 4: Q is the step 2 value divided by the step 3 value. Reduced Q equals 1.09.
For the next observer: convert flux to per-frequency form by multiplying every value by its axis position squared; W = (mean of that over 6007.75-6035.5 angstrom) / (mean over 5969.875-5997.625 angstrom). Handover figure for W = 1.0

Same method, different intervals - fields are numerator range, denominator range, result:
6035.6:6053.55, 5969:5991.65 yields 1.06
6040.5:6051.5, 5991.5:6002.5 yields 1.08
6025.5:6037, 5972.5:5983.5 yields 0.98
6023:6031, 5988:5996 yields 0.97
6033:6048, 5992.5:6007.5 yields 1.08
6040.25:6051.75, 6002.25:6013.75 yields 1.08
